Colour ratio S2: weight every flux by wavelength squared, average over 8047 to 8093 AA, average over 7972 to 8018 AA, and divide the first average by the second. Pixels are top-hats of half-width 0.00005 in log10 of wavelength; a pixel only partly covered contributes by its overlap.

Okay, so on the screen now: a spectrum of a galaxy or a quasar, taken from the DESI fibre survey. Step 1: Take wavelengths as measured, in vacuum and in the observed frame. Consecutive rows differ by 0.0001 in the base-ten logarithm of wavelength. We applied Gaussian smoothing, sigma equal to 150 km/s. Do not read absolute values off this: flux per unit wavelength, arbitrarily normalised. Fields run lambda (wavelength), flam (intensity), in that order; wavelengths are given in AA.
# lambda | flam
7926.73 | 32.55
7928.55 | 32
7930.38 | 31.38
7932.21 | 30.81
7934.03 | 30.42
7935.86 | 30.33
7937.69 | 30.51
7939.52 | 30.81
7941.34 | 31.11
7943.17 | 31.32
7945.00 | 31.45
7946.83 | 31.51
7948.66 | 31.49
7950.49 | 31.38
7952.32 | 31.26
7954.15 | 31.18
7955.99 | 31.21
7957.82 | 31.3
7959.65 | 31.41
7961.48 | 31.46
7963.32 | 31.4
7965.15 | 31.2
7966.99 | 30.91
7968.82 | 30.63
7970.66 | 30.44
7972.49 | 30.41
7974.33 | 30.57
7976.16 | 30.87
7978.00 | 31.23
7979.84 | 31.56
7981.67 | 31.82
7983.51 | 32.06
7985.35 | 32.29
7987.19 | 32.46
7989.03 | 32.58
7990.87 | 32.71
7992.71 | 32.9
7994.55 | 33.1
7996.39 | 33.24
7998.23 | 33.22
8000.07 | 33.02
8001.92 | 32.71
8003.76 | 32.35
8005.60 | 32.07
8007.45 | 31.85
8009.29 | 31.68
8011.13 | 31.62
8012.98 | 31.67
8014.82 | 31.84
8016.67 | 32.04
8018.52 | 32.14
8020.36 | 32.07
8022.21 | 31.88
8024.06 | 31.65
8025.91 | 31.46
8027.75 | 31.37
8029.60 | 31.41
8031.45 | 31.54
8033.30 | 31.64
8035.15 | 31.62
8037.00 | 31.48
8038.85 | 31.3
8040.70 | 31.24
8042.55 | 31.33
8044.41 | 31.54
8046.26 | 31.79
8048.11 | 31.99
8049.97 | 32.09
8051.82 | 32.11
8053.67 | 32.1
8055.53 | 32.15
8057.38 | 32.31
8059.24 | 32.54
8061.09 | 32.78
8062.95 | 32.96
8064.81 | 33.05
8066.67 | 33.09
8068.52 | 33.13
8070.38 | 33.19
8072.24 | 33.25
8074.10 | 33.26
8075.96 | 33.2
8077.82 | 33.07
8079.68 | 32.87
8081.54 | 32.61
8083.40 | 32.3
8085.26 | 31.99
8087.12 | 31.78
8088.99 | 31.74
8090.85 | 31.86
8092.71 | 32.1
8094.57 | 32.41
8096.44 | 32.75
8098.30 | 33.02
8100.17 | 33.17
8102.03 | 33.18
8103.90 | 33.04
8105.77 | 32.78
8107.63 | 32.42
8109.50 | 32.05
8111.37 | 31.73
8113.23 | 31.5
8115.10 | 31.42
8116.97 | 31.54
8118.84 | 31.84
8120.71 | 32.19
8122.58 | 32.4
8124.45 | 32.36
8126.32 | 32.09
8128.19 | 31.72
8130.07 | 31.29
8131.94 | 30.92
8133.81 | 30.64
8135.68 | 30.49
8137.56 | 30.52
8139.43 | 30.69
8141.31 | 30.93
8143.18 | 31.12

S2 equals 1.0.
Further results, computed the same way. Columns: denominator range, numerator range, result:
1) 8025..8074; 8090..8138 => 1.01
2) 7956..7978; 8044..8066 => 1.07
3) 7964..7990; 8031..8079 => 1.05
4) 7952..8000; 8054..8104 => 1.06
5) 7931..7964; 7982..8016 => 1.05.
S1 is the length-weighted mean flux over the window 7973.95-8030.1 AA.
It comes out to 32.1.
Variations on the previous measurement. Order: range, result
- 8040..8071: 32.3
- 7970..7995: 31.8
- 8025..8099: 32.2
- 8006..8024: 31.9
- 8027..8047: 31.5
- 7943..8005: 31.7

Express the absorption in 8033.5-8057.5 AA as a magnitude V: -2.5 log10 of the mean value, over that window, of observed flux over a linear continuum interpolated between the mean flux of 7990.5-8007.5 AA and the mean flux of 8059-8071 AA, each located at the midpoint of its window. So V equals 0.04 mag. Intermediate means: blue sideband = 32.8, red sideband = 33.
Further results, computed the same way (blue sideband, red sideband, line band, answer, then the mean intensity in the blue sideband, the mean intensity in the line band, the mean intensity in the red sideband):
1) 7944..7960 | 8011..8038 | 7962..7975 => 0.02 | 31.3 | 30.8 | 31.7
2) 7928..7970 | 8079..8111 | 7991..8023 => -0.02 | 31.1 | 32.3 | 32.5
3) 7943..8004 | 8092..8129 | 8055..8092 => -0.02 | 31.7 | 32.7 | 32.3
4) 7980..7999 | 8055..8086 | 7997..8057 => 0.03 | 32.6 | 31.9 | 32.8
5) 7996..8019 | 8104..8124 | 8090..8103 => -0.02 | 32.2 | 32.7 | 32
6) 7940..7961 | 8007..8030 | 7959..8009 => -0.01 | 31.3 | 31.9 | 31.8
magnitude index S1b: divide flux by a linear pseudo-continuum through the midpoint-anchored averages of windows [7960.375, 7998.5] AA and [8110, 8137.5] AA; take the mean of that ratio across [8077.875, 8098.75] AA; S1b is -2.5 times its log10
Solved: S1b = -0.03 mag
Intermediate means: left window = 31.7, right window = 31.6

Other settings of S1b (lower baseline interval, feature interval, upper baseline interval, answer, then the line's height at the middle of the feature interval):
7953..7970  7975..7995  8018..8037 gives -0.026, 31.3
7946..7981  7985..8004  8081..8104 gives -0.046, 31.4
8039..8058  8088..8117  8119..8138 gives -0.024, 31.6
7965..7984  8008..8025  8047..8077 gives 0.000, 31.8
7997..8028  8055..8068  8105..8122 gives -0.024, 32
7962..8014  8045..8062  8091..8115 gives 0.000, 32.2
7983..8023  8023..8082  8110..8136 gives -0.006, 32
